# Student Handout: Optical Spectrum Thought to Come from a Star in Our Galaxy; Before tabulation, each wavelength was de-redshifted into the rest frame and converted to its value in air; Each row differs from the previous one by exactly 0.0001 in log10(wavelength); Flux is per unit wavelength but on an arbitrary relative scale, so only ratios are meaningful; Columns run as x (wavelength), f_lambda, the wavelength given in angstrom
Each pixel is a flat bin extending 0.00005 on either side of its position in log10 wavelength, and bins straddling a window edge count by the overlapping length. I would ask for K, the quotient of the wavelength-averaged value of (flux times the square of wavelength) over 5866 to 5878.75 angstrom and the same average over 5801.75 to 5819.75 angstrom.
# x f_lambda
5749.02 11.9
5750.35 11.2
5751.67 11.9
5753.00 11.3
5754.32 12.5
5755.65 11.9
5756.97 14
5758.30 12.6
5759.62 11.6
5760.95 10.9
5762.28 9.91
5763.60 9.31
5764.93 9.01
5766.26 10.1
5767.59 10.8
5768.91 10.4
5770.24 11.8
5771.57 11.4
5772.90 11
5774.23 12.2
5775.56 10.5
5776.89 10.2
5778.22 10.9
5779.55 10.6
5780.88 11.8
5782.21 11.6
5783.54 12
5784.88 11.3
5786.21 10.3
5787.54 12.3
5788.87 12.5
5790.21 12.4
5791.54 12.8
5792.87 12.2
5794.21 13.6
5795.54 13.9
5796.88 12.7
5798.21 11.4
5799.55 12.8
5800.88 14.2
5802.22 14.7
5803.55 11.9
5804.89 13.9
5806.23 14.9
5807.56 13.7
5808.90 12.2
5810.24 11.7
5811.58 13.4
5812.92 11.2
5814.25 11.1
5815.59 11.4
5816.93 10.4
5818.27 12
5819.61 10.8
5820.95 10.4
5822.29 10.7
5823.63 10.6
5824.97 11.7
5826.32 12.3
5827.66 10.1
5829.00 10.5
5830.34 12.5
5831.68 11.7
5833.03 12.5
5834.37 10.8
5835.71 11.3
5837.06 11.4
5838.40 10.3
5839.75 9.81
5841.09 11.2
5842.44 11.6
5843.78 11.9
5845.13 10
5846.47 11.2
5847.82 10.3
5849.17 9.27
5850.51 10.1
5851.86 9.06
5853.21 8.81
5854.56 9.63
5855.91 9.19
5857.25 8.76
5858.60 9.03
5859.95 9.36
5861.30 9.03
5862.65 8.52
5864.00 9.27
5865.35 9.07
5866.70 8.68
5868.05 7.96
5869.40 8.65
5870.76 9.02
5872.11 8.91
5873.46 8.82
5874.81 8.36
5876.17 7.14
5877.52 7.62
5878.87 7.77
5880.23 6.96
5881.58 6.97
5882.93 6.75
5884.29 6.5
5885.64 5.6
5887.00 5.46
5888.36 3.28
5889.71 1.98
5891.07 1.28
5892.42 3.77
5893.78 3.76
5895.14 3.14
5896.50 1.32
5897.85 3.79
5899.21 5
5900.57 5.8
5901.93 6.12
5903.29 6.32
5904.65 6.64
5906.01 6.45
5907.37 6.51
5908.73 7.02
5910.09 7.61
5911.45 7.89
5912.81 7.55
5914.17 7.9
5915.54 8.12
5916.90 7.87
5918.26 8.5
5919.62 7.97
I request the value 0.69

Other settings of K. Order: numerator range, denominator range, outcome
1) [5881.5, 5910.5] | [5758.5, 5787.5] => 0.48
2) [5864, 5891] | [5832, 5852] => 0.66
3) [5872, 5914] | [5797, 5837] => 0.50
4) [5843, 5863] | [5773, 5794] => 0.85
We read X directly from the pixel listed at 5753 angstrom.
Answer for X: 11.3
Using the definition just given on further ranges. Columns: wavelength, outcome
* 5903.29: 6.32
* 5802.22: 14.7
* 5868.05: 7.96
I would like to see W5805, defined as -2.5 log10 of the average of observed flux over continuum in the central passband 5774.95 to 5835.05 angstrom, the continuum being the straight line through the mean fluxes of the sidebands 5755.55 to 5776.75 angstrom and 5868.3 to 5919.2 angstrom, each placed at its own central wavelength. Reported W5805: -0.24 mag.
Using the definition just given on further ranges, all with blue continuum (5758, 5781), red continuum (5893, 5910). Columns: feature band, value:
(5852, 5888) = -0.226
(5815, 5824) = -0.247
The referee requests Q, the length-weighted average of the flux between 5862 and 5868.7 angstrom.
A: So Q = 8.71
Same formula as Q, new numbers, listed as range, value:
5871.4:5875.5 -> 8.7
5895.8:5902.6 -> 4.4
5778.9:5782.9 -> 11.4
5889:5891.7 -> 1.66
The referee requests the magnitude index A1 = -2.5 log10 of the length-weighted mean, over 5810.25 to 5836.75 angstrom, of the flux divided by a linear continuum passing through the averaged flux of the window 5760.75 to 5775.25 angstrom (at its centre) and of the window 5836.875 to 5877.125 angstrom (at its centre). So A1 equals -0.15 mag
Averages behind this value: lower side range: 10.6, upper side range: 9.44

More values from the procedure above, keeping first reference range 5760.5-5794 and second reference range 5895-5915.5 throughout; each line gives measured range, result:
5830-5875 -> -0.20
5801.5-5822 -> -0.24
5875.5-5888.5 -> 0.08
